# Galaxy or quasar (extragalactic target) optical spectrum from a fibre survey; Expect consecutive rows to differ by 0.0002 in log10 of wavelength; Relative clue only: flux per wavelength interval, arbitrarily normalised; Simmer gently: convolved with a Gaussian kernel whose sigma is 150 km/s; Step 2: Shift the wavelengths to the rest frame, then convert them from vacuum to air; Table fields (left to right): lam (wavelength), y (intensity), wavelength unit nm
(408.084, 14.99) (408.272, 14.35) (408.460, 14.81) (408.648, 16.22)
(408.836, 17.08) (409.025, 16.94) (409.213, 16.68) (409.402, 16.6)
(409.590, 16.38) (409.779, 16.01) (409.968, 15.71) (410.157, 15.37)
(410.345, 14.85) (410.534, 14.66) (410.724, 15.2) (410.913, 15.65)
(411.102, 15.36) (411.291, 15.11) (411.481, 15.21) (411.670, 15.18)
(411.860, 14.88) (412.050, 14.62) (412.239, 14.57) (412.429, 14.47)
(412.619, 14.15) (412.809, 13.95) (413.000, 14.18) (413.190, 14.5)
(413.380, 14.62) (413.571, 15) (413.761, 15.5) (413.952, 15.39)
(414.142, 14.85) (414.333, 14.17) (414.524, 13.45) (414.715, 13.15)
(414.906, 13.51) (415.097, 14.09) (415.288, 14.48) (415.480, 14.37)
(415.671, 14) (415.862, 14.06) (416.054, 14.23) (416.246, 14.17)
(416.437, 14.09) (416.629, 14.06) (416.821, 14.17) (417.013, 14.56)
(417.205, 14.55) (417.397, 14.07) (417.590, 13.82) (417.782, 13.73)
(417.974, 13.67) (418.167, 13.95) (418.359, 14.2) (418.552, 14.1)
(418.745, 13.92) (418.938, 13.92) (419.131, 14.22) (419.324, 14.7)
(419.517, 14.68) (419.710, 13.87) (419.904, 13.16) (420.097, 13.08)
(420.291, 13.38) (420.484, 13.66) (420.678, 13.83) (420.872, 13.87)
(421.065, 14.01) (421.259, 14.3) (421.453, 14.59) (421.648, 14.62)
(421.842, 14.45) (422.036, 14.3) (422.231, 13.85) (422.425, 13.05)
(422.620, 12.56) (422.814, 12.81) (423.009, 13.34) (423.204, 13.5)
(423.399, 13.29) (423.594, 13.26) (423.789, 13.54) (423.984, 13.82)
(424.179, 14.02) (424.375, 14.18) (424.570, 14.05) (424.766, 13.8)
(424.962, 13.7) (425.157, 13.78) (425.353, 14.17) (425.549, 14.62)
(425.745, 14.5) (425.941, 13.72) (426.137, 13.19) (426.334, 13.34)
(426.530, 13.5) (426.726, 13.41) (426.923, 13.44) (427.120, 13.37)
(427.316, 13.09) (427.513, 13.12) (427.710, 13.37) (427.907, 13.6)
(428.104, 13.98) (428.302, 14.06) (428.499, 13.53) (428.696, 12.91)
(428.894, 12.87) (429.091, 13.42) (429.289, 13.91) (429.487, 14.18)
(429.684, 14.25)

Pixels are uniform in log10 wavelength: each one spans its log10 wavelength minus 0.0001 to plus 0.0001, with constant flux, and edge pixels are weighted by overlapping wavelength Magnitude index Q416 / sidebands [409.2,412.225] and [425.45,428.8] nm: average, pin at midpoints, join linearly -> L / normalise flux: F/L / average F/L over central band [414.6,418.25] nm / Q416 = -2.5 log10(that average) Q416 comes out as 0.06 mag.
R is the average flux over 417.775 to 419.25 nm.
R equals 14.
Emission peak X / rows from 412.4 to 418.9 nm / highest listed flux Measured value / 15.5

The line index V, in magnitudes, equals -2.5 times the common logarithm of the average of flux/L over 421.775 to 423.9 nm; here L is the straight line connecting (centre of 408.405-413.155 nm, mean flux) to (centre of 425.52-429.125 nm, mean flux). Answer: 0.04 mag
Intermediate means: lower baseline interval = 15.3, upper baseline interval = 13.5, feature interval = 13.4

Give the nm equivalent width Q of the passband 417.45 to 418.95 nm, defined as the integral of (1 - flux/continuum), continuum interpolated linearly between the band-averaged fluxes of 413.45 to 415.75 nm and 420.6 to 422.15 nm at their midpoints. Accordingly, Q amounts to 0.04 nm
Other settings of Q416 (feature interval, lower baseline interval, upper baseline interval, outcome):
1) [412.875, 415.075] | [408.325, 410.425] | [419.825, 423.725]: 0.057 mag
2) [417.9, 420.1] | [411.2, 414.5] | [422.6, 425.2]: 0.006 mag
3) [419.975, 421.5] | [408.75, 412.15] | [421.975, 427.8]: 0.028 mag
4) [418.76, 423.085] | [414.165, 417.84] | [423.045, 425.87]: 0.009 mag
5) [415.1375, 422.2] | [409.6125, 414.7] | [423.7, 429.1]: 0.018 mag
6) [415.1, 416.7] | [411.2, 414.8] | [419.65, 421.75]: 0.009 mag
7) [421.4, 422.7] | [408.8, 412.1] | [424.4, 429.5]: 0.025 mag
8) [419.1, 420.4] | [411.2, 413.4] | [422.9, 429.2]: 0.017 mag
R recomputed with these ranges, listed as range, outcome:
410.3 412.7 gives 14.9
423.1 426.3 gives 13.8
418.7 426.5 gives 13.8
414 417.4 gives 14.1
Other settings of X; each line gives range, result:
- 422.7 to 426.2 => 14.62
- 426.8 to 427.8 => 13.44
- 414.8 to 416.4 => 14.48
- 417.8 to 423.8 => 14.7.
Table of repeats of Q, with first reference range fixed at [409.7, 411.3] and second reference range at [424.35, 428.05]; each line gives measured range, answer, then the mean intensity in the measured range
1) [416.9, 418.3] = 0.05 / 14.1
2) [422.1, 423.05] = 0.06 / 13.1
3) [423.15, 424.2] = 0.03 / 13.5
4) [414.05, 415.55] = 0.09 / 14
